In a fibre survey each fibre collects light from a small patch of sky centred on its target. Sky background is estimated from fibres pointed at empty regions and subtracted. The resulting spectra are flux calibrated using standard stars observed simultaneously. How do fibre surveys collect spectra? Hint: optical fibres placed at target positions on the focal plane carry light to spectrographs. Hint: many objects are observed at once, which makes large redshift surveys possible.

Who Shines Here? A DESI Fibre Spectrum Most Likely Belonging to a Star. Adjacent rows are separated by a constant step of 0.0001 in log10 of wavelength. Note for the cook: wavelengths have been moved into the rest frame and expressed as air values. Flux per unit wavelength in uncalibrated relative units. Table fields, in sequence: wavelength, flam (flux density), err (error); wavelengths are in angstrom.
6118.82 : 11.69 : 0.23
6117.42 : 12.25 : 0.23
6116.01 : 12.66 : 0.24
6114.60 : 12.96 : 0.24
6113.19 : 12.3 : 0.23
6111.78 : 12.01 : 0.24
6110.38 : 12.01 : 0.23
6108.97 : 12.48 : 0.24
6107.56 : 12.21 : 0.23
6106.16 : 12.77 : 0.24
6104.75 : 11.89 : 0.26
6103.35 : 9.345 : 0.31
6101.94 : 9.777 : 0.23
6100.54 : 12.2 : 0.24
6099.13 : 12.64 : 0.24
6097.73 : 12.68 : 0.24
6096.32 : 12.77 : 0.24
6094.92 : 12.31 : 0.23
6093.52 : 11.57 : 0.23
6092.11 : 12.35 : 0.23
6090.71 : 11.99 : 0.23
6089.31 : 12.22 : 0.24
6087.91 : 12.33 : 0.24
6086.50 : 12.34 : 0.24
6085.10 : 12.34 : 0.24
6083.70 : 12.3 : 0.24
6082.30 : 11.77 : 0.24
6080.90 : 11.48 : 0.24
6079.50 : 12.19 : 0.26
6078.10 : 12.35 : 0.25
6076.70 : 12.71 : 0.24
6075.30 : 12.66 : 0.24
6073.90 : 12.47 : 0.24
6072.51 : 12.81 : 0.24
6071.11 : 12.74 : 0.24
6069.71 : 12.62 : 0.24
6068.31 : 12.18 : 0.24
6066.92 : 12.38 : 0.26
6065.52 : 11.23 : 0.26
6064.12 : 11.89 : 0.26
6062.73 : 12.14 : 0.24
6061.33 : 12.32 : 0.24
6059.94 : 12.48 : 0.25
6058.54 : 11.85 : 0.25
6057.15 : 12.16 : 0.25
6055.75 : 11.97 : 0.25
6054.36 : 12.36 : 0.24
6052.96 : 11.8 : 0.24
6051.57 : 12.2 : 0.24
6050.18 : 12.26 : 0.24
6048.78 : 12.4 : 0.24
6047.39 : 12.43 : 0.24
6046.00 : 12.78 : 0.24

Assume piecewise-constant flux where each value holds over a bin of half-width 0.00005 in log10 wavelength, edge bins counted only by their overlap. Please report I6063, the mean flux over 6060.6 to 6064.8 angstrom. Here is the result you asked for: 12.1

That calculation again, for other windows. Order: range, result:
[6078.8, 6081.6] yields 11.8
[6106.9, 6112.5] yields 12.2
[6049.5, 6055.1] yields 12.2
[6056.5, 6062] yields 12.2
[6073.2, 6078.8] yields 12.6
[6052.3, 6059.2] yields 12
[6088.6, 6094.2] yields 12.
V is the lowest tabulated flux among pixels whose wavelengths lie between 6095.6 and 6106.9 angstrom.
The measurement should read 9.345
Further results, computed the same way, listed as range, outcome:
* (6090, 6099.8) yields 11.57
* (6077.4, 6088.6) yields 11.48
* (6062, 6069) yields 11.23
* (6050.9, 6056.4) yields 11.8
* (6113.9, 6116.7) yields 12.66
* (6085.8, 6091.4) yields 11.99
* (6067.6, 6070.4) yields 12.18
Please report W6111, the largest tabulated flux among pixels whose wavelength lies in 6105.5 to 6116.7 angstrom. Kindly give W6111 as 12.96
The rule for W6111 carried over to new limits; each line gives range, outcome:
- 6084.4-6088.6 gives 12.34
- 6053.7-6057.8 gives 12.36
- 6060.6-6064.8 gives 12.32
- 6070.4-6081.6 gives 12.81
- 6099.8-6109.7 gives 12.77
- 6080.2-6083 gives 11.77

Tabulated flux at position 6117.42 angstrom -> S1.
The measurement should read 12.25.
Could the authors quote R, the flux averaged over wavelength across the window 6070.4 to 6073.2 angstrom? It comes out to 12.8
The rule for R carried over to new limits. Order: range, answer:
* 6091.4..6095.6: 12.1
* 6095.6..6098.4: 12.7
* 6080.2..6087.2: 12.1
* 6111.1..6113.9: 12.1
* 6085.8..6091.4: 12.2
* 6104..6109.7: 12.3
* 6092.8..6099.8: 12.4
